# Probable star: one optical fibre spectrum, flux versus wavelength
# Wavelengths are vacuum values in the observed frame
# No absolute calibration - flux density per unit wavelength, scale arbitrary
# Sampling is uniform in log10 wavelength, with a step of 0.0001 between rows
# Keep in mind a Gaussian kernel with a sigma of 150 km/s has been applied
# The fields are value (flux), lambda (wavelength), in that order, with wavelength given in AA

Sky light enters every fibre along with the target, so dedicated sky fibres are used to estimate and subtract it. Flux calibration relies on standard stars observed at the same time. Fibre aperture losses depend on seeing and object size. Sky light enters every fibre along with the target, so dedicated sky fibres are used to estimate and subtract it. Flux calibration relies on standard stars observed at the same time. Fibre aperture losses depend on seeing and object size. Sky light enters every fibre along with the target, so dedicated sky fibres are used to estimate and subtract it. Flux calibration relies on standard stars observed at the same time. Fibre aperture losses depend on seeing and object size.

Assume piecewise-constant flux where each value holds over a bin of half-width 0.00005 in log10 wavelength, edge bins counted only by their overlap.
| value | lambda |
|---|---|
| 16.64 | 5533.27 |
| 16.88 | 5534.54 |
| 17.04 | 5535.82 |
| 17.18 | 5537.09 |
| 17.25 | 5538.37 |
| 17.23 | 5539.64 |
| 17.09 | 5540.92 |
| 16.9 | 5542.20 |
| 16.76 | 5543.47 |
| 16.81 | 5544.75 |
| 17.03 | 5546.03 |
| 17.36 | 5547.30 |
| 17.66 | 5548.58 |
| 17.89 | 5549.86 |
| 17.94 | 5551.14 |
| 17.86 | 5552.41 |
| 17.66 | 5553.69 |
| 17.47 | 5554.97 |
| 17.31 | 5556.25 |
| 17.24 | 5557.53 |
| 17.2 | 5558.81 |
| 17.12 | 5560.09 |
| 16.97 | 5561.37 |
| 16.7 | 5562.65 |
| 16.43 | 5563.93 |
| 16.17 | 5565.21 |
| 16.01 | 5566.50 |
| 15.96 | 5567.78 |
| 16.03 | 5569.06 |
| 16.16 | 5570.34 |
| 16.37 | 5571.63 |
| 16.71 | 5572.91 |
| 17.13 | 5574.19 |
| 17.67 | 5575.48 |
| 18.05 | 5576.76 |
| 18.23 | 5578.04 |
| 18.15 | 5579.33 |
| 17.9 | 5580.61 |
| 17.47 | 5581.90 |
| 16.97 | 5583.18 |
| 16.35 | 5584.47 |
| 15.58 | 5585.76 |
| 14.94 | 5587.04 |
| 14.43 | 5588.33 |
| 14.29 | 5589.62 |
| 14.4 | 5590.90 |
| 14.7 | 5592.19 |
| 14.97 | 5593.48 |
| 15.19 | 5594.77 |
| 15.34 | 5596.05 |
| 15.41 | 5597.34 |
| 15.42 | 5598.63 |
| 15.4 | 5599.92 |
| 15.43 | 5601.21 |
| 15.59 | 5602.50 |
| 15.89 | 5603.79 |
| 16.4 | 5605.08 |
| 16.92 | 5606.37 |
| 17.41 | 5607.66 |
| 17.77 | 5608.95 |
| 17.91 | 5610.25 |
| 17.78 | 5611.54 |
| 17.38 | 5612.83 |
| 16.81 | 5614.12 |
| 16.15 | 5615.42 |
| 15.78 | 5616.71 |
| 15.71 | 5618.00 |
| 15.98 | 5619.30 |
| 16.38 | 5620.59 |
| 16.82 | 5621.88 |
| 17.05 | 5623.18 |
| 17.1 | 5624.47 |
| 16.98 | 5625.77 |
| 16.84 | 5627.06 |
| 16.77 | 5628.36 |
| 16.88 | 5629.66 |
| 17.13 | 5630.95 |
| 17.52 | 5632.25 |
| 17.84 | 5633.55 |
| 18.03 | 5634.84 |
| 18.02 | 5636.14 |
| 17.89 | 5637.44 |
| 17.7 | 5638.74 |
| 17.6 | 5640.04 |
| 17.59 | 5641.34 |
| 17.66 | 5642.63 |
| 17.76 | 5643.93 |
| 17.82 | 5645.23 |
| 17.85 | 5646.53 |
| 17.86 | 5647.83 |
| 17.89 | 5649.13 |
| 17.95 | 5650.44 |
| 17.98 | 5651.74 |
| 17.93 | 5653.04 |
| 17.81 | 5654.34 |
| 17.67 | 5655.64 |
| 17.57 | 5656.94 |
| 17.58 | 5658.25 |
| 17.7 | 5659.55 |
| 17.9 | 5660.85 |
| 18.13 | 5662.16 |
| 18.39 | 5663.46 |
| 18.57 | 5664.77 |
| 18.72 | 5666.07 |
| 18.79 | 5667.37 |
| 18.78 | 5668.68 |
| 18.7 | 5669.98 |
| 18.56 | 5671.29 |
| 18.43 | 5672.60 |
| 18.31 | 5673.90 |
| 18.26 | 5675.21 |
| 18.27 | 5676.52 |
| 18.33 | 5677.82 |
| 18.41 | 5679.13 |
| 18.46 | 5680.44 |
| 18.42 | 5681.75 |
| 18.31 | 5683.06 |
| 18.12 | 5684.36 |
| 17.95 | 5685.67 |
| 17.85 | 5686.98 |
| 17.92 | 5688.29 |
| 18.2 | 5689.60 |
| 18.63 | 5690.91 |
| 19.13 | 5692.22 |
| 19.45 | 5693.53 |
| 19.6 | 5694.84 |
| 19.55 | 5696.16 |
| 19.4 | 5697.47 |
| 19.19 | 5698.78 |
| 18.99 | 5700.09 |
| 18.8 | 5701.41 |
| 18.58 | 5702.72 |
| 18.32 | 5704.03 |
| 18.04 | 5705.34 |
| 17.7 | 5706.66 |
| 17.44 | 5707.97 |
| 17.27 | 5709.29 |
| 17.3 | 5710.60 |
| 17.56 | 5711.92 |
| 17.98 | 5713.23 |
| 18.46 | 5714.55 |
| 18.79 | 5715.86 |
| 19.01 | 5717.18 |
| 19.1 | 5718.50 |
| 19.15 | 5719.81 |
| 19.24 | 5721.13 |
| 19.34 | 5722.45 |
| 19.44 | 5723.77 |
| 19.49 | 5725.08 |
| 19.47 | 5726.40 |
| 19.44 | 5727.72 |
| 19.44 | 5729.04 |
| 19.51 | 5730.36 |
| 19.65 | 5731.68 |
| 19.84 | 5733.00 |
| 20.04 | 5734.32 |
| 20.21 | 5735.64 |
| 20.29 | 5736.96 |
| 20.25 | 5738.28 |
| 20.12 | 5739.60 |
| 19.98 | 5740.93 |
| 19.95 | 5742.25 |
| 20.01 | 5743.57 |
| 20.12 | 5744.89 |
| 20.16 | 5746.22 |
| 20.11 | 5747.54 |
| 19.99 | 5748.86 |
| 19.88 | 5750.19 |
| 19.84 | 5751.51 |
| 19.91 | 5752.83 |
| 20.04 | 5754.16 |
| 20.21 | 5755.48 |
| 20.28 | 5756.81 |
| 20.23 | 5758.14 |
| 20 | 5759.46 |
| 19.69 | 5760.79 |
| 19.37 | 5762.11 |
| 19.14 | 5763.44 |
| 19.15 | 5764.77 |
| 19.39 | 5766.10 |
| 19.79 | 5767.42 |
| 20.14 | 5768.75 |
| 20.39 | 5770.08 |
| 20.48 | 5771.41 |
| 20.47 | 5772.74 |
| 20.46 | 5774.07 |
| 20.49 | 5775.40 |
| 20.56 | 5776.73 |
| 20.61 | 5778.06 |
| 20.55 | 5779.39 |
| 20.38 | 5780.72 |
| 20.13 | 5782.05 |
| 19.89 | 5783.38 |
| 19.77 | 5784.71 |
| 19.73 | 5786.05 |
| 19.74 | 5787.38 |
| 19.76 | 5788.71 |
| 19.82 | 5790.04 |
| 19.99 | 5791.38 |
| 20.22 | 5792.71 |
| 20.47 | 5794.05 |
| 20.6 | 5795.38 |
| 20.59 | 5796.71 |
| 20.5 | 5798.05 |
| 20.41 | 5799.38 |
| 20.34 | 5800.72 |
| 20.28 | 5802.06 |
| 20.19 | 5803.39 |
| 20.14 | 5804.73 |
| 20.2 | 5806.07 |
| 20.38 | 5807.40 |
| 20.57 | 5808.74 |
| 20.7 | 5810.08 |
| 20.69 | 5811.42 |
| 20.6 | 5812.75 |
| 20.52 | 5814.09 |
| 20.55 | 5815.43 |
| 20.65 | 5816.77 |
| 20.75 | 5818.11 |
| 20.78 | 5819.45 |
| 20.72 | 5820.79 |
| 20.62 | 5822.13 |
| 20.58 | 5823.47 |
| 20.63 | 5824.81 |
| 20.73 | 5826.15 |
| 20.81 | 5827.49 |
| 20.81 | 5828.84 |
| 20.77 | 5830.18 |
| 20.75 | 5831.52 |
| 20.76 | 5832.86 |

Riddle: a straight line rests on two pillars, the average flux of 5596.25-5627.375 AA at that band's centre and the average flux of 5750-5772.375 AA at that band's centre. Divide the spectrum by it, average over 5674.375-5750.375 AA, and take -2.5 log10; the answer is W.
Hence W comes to -0.01 mag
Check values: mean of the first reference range 16.5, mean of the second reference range 19.9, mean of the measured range 19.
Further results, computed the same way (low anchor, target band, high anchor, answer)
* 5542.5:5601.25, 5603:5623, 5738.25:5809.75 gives 0.03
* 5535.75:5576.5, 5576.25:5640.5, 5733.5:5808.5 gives 0.08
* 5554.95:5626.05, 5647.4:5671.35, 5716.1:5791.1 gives -0.01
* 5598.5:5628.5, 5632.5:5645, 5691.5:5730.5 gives -0.04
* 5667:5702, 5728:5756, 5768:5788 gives -0.02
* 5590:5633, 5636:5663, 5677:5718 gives -0.03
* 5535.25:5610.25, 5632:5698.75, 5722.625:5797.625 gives 0.00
